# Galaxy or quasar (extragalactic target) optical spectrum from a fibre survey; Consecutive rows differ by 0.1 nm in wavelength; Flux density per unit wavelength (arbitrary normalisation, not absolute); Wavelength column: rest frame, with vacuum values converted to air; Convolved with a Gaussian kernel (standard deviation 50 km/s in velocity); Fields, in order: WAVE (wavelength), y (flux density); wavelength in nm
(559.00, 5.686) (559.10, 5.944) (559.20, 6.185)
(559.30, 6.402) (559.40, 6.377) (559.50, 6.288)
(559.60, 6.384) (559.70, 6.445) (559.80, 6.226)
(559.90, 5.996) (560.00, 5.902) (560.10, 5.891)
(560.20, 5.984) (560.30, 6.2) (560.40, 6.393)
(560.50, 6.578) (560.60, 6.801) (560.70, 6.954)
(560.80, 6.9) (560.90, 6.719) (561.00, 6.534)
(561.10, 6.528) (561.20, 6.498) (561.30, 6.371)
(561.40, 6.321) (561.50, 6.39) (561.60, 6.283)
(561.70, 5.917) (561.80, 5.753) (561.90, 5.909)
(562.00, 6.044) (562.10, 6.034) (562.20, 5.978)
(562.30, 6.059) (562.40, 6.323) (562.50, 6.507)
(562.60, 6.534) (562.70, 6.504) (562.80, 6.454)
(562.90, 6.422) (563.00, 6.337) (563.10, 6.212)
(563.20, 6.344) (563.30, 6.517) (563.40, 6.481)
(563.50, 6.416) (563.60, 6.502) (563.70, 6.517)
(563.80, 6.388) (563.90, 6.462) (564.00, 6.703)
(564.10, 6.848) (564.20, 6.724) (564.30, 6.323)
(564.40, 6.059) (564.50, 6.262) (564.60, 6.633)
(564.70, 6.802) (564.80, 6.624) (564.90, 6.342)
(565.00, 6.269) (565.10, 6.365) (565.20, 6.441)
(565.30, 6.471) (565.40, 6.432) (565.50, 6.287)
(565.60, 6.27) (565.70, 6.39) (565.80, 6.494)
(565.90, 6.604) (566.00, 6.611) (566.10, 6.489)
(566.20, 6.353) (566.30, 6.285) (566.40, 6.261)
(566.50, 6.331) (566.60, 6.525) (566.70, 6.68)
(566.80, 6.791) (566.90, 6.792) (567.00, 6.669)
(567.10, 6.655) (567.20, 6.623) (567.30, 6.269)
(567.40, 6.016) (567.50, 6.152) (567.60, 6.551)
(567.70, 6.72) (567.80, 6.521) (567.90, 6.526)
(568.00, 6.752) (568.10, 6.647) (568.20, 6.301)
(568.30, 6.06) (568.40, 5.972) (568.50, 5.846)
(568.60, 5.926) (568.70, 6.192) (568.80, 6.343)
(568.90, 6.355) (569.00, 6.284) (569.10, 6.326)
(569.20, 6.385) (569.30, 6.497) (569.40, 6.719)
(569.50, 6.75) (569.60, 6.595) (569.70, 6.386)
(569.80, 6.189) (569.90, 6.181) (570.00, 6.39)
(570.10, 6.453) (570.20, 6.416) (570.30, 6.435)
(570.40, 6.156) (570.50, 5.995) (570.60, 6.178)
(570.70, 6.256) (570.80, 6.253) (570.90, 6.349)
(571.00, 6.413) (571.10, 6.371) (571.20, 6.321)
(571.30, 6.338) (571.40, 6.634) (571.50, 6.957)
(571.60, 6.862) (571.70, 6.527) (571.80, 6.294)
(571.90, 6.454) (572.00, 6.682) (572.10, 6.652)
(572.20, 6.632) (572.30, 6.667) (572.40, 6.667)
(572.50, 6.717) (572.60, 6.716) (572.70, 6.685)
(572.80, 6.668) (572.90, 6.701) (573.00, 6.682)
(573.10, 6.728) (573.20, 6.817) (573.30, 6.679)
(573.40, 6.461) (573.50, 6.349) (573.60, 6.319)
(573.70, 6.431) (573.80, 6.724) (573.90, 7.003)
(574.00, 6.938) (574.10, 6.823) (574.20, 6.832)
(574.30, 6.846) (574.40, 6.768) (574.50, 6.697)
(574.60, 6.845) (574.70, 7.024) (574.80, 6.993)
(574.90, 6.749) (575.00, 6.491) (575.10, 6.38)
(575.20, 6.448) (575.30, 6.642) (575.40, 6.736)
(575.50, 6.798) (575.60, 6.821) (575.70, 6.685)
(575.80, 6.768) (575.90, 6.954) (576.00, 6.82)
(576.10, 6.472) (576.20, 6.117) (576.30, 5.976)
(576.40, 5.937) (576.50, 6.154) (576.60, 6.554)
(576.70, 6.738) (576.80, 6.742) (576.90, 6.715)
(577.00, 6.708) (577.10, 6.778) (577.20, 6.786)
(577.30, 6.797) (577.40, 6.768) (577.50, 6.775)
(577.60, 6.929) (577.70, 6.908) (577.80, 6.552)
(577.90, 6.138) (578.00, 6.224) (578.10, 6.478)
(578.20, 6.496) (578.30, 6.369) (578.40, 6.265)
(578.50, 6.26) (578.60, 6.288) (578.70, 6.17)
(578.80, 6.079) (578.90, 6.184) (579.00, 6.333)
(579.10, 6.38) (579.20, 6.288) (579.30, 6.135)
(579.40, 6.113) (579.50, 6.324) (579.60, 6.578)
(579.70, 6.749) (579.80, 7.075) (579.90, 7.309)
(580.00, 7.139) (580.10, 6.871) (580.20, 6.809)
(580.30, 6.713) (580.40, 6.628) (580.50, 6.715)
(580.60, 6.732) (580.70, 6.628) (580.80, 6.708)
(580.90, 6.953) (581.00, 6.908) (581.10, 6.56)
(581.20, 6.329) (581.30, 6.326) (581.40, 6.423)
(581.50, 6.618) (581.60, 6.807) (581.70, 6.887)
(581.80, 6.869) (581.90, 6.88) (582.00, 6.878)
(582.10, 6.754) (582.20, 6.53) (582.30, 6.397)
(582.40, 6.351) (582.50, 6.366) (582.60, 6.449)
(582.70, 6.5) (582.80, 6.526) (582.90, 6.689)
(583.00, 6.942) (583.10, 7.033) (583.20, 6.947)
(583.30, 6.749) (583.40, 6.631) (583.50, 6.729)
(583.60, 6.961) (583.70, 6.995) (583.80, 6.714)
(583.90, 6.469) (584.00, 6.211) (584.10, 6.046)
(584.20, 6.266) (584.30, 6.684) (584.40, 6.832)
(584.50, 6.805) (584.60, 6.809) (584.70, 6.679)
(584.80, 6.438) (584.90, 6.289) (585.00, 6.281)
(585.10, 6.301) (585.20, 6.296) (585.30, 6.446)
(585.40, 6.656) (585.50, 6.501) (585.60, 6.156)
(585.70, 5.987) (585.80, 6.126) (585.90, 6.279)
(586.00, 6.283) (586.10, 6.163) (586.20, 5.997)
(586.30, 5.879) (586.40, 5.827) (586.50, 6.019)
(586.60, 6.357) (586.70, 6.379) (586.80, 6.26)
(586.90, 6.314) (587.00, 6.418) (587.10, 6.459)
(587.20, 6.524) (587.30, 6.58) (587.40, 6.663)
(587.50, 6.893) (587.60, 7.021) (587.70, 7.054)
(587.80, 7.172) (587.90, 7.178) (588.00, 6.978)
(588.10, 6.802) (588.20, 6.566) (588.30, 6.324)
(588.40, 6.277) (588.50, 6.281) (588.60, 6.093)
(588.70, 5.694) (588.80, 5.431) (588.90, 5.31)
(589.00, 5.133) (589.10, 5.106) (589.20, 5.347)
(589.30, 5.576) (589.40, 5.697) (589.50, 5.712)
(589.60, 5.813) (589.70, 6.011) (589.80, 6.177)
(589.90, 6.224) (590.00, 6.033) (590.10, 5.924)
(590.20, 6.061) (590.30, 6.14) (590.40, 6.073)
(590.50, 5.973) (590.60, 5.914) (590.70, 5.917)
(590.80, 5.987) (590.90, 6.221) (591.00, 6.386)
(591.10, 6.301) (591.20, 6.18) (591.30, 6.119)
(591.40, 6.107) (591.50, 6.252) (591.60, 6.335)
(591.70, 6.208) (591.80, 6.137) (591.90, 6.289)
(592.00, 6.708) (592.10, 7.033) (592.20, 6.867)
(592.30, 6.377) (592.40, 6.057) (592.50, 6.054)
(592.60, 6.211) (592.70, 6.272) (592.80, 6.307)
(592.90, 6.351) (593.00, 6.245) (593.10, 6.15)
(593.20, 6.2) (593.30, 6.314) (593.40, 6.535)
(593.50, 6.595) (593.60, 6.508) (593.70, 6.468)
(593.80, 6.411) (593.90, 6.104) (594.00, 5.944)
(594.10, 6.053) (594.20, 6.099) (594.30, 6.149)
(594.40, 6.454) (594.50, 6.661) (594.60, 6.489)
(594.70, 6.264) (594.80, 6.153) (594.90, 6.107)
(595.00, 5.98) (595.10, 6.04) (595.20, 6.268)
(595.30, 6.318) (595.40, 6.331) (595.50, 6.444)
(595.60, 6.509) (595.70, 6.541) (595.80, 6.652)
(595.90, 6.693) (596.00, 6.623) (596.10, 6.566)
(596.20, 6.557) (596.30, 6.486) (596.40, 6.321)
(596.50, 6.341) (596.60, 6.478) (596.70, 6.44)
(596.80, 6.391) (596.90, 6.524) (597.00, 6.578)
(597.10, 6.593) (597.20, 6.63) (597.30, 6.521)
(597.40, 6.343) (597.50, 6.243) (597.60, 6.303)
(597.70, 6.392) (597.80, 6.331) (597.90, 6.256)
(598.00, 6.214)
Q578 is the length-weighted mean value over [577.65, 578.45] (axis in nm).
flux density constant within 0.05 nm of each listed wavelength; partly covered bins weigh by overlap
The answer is 6.43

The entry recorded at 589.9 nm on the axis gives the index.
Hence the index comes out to 6.224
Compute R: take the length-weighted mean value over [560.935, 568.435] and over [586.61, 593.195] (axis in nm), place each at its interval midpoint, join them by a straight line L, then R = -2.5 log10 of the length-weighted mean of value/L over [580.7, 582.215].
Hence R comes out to -0.07 mag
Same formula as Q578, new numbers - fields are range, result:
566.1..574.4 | 6.49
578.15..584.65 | 6.6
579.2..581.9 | 6.68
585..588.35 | 6.45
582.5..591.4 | 6.31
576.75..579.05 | 6.51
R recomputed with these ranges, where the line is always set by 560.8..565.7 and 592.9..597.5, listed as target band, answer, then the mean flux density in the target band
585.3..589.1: 0.012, 6.31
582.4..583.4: -0.048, 6.67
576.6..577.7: -0.064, 6.77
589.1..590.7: 0.087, 5.89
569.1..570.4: -0.009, 6.43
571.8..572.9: -0.043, 6.64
